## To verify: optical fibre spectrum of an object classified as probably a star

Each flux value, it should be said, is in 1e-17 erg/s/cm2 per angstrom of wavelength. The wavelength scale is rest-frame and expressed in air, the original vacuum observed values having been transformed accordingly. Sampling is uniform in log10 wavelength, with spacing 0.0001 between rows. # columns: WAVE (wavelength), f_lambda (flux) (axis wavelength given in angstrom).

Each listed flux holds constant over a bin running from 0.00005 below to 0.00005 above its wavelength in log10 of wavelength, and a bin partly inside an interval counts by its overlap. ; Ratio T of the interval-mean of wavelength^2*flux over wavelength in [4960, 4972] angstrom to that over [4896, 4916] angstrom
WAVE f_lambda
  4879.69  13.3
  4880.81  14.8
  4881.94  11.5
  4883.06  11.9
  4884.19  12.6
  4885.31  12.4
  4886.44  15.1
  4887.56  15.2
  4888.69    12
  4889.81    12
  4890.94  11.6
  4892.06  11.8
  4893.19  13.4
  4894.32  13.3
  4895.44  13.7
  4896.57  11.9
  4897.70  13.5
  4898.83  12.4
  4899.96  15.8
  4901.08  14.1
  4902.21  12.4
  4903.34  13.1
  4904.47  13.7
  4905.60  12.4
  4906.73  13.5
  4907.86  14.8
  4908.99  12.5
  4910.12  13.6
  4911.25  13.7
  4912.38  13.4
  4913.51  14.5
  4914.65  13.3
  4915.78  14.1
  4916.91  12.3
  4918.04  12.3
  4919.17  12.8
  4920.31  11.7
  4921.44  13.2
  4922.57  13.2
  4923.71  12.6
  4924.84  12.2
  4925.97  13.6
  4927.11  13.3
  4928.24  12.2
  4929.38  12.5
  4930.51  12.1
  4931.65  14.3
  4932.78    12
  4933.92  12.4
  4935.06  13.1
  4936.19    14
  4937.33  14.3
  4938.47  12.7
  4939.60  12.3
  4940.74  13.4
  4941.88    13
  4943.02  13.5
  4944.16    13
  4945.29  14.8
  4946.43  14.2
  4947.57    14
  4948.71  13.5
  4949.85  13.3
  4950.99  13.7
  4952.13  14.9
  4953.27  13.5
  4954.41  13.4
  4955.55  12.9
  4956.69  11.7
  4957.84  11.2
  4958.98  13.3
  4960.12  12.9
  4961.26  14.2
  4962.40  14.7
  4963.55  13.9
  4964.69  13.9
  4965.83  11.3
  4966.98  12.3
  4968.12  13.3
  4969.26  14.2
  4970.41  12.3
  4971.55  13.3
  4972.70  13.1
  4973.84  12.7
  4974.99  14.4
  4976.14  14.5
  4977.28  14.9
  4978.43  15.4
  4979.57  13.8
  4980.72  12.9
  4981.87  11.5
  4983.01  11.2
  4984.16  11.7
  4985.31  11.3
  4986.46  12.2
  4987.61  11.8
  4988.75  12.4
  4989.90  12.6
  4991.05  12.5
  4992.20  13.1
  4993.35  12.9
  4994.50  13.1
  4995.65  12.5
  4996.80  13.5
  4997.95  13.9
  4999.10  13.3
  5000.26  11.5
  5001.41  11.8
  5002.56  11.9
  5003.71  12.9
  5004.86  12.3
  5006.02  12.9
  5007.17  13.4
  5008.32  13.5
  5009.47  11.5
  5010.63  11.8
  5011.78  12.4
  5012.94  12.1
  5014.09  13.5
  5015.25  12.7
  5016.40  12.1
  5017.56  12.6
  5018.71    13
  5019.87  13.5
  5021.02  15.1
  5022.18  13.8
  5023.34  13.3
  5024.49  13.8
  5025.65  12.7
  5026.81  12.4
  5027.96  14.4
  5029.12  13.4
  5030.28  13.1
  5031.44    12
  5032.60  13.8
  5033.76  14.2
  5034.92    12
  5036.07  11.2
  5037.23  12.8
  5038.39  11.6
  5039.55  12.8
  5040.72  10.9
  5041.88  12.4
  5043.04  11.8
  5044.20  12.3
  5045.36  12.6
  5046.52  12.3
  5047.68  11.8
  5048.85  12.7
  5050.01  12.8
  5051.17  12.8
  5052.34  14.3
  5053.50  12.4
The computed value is 1.01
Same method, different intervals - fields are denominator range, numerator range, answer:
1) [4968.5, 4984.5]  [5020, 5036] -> 1.02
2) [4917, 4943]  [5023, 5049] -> 1.02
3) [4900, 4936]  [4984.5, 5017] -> 0.99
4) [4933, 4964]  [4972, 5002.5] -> 0.98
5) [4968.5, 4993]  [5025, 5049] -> 0.99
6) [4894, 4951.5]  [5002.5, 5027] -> 1.01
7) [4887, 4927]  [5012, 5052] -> 1.02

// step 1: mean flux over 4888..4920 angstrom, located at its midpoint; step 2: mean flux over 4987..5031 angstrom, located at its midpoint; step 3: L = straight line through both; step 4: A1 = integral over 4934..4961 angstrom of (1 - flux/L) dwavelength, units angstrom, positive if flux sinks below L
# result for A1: -0.6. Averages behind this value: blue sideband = 13.1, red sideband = 12.9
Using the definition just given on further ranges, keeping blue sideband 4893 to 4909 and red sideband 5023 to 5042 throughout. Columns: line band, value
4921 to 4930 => 0.3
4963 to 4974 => 0.0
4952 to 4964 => -0.1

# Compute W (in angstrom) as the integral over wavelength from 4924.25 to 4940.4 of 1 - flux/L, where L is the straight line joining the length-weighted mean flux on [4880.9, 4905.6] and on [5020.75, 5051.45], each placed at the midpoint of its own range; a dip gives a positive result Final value 0.0 angstrom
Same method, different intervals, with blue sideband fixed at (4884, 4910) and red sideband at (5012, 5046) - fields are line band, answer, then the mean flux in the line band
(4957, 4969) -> -0.08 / 13.1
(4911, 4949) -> -0.15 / 13.2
